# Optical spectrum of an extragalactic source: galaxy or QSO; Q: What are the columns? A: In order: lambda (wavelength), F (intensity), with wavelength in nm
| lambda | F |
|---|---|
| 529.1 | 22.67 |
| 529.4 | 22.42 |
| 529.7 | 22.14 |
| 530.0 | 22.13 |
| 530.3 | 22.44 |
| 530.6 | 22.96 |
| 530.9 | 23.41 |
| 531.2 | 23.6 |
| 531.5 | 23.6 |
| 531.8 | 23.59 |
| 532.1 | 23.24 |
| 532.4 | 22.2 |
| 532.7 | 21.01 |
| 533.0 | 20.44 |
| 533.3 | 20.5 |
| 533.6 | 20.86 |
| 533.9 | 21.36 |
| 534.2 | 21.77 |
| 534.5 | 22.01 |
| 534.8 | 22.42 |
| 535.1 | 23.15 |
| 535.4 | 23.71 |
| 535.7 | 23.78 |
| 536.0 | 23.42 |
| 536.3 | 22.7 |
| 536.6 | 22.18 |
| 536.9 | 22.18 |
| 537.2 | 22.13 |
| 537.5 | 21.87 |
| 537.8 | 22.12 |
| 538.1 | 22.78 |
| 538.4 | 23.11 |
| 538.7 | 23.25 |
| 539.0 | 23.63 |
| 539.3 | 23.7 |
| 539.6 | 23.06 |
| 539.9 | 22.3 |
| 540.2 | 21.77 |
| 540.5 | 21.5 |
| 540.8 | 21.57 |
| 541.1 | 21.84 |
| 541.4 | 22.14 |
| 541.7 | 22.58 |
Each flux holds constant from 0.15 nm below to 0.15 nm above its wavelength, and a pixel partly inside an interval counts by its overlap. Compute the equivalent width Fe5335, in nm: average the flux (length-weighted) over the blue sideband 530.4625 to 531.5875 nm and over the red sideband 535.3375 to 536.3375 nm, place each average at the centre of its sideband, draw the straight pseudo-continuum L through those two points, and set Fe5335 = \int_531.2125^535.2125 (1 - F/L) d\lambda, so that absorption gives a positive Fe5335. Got 0.23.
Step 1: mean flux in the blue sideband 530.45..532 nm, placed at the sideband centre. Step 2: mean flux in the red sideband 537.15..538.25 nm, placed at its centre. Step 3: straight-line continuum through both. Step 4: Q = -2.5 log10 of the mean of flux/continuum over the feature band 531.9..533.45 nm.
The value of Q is 0.08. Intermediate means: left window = 23.4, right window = 22.2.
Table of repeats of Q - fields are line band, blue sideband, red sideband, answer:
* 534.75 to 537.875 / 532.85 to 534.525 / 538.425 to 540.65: -0.043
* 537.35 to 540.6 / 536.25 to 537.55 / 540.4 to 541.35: -0.035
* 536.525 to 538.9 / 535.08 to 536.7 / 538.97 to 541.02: 0.017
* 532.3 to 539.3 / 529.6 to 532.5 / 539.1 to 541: 0.015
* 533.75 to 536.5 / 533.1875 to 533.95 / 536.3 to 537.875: -0.062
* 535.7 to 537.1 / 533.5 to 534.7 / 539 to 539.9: -0.022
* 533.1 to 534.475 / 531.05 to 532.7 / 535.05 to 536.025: 0.104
